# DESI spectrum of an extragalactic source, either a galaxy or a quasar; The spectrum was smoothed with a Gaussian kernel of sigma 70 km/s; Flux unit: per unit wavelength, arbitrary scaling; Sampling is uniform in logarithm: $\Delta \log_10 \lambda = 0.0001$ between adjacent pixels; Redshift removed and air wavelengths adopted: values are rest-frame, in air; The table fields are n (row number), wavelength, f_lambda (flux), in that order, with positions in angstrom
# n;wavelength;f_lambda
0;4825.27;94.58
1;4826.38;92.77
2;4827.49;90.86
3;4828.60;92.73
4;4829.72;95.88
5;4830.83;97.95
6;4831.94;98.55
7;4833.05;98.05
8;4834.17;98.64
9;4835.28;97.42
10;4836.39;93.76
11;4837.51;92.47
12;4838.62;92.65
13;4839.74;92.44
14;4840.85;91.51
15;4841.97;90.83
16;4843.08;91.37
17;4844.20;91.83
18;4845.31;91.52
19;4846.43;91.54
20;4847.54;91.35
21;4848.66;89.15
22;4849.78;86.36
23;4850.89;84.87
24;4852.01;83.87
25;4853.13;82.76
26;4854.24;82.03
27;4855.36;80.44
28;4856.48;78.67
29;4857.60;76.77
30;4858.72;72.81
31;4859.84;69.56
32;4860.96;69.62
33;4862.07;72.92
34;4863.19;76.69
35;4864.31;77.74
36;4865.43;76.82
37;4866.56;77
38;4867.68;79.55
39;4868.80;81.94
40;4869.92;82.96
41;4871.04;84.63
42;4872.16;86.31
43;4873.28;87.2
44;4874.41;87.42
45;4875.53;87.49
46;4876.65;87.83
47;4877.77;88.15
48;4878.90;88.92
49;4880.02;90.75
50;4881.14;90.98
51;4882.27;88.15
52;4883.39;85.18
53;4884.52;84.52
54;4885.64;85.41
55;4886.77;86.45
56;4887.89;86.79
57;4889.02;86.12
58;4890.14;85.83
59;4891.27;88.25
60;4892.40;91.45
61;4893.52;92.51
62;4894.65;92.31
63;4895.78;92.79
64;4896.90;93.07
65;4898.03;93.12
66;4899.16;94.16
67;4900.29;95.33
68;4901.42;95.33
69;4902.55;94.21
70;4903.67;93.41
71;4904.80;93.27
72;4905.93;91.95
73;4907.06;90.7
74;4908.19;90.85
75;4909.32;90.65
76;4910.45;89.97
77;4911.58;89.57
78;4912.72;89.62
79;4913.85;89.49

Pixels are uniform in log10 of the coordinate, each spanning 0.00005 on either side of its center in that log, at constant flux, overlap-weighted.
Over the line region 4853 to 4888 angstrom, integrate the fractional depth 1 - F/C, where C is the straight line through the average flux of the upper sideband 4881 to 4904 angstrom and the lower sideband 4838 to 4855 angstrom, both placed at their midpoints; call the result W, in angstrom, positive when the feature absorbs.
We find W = 2.9 angstrom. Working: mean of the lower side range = 88.9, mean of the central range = 82.3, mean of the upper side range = 90.2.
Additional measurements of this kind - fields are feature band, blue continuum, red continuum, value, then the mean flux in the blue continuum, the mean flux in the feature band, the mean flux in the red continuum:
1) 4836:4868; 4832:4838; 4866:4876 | 2.41 angstrom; 96.3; 83.7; 83.8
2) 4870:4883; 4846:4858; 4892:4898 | 0.19 angstrom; 84.4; 87.8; 92.6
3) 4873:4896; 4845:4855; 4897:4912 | 0.56 angstrom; 86.8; 88.2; 92.5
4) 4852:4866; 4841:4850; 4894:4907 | 2.24 angstrom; 90.6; 76.7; 93.4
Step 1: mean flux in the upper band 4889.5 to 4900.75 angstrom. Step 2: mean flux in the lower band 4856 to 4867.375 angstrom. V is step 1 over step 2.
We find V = 1.2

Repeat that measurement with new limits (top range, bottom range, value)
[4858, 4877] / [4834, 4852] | 0.87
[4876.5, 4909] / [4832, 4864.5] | 1.05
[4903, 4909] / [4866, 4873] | 1.12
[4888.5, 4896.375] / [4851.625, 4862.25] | 1.17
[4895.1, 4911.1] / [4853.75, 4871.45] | 1.20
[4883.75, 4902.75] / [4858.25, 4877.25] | 1.13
